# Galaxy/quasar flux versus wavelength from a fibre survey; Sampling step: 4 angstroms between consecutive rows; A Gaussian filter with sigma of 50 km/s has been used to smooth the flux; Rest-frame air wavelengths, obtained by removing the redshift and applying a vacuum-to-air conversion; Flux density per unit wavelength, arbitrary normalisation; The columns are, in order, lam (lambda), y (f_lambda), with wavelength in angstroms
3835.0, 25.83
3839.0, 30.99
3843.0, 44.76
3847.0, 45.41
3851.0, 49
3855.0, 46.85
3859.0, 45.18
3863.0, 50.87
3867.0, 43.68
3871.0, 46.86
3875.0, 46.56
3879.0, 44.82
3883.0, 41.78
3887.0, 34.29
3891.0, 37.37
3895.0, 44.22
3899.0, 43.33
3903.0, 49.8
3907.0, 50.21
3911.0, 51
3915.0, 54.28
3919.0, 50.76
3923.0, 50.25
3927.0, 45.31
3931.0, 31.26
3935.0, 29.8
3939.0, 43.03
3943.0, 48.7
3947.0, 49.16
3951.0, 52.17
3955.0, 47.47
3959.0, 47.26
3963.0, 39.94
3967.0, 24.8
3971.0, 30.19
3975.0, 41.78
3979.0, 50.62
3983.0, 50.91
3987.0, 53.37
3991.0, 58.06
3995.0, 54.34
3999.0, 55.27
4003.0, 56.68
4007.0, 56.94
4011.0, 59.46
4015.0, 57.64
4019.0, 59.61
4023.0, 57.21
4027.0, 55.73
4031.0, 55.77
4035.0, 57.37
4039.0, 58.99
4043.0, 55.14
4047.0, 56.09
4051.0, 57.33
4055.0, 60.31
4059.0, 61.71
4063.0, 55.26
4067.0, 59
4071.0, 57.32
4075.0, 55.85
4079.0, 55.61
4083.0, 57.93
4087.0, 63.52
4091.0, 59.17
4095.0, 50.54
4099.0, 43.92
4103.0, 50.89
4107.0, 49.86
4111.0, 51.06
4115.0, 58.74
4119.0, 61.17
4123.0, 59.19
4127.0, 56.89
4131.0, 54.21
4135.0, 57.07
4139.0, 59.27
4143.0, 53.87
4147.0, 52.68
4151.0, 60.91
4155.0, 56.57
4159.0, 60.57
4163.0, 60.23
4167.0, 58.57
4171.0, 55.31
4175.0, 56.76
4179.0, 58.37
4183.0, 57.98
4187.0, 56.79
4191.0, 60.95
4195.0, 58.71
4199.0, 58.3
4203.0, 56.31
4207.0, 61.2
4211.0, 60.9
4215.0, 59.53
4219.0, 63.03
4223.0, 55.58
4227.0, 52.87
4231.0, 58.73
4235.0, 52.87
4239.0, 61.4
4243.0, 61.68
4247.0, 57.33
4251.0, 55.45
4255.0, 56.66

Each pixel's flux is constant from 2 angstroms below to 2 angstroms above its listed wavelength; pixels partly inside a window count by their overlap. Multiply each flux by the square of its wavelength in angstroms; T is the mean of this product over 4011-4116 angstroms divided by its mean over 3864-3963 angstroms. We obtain 1.3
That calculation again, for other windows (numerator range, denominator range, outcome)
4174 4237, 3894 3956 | 1.44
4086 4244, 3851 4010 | 1.39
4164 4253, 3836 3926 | 1.51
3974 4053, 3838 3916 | 1.32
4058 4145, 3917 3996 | 1.34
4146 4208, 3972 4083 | 1.12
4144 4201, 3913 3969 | 1.48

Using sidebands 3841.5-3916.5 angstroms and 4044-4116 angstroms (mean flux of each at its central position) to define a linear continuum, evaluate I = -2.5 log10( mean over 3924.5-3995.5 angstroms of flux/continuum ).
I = 0.13 mag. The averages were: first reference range 45.8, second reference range 55.7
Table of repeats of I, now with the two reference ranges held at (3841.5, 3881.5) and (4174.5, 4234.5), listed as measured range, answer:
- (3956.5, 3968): 0.270 mag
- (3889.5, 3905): 0.089 mag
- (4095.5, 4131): 0.026 mag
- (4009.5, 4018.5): -0.138 mag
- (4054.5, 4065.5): -0.110 mag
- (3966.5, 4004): 0.054 mag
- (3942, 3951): -0.008 mag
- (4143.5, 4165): -0.025 mag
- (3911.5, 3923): -0.079 mag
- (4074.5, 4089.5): -0.086 mag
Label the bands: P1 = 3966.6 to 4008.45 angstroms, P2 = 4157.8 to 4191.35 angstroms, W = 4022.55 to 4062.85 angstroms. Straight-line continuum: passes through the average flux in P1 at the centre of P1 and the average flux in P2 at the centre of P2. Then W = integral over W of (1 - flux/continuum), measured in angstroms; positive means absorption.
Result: -4.3 angstroms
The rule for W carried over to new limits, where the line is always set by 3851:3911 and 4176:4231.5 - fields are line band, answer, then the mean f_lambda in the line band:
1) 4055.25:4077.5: -2.20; 58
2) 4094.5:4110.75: 1.61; 48.9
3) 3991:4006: -1.78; 55.9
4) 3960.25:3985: 4.54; 39.9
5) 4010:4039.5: -3.80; 57.6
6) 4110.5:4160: -1.41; 57.2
